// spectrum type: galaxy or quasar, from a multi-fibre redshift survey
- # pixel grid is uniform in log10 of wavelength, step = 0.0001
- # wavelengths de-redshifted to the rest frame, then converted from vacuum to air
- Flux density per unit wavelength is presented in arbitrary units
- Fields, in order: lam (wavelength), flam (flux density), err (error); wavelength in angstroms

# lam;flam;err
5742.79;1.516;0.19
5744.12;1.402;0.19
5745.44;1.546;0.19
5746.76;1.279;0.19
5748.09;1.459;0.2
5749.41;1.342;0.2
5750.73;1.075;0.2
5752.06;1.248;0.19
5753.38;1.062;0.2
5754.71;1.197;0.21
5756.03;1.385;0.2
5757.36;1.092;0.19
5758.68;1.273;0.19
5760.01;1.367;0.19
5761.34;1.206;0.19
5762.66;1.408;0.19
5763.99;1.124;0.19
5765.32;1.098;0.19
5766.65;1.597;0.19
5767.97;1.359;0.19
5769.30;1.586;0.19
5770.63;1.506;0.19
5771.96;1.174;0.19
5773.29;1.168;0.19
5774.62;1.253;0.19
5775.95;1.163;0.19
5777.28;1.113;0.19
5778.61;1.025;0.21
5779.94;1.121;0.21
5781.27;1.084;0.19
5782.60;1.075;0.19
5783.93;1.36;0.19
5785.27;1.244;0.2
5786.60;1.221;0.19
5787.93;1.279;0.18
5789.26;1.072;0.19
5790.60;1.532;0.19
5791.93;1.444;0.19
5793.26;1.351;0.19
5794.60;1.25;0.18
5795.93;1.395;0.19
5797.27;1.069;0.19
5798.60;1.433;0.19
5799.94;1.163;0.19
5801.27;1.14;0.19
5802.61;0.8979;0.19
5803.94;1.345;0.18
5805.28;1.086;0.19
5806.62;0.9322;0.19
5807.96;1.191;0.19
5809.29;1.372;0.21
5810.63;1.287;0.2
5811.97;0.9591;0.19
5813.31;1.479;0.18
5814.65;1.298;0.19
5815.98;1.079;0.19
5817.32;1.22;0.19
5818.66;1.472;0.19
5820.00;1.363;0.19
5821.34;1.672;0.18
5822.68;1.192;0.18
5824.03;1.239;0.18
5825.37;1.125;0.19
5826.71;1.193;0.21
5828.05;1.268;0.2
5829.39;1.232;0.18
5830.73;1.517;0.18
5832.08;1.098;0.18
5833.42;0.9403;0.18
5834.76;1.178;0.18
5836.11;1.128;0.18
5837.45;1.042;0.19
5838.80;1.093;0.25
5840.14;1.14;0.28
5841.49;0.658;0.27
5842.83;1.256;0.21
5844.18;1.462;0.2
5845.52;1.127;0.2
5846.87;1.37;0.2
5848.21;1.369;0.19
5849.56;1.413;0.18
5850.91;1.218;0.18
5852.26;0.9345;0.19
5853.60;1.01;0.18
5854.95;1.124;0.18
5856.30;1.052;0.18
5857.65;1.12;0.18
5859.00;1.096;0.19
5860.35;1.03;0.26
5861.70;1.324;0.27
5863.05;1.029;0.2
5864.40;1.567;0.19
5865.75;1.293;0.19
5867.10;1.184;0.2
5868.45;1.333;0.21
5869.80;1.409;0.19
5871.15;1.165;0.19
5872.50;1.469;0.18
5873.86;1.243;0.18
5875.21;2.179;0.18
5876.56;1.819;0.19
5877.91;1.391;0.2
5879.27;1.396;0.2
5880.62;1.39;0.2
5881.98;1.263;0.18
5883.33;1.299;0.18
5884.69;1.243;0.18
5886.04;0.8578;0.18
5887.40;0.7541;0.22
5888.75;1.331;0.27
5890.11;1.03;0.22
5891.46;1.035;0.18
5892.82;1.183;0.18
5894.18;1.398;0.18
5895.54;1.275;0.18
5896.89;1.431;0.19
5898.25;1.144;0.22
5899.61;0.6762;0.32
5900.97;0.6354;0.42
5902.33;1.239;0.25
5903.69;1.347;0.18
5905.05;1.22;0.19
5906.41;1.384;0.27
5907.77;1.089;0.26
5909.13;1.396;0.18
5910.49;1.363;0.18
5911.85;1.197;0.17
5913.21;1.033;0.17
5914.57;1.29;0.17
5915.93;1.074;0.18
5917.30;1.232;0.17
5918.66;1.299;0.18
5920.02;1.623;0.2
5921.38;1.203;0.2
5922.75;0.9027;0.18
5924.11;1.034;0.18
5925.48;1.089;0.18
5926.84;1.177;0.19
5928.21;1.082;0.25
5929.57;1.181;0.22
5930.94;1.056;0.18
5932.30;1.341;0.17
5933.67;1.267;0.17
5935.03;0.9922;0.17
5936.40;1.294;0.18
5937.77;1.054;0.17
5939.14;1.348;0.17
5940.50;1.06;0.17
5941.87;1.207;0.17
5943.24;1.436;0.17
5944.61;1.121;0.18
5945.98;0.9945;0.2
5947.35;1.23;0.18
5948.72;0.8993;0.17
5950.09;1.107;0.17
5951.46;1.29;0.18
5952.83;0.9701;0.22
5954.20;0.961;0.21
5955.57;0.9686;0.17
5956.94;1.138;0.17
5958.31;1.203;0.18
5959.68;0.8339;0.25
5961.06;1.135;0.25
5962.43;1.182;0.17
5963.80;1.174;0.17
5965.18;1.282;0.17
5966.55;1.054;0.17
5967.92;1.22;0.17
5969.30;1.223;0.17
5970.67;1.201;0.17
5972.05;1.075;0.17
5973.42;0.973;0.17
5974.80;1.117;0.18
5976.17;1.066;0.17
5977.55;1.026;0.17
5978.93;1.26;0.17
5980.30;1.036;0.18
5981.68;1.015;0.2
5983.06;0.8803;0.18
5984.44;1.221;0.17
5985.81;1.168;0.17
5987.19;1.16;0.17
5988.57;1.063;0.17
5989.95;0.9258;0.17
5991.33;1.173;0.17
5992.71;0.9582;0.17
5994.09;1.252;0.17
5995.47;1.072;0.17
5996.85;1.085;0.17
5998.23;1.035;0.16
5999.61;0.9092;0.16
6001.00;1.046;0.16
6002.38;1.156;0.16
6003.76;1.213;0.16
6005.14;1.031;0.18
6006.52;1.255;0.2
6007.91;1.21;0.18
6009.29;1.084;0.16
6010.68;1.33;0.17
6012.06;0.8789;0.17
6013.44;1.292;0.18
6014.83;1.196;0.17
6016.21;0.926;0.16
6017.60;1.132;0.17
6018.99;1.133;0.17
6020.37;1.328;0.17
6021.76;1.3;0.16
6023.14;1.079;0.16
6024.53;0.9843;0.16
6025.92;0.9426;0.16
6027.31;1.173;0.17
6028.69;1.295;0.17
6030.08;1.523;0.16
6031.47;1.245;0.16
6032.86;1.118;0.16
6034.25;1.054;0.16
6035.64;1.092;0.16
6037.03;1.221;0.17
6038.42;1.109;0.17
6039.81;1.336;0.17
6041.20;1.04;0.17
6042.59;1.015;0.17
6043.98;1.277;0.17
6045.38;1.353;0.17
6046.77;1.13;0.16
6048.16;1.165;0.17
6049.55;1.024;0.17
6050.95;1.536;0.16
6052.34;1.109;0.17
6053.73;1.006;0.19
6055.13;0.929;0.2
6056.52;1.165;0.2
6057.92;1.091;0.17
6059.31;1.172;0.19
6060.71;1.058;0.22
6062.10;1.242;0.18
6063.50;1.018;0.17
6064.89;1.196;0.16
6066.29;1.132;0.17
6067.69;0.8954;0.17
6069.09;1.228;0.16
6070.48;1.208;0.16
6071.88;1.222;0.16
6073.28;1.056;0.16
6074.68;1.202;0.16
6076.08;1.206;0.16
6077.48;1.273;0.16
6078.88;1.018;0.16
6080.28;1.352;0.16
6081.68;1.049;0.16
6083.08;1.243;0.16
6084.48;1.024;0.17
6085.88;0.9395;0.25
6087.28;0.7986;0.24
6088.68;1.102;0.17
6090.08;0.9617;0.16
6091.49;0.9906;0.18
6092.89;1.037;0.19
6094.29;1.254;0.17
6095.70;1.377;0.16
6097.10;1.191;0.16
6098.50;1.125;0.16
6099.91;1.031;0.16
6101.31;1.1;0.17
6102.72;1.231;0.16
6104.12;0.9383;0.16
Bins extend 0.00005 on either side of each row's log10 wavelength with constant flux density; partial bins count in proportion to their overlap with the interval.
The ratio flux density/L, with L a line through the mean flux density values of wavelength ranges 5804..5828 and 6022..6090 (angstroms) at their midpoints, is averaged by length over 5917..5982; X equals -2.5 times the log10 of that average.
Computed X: 0.05 mag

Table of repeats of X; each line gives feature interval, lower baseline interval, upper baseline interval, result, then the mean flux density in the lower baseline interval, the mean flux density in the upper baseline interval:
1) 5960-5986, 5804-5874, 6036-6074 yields 0.05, 1.21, 1.15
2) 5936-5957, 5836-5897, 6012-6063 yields 0.07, 1.24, 1.16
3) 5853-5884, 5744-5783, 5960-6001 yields -0.12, 1.26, 1.1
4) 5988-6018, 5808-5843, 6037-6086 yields 0.06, 1.21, 1.15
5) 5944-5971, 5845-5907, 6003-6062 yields 0.08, 1.23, 1.16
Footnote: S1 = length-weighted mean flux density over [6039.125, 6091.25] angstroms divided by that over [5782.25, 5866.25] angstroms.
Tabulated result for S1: 0.93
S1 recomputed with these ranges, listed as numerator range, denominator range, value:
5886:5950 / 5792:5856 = 0.96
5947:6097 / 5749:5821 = 0.90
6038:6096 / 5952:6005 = 1.04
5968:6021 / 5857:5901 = 0.89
